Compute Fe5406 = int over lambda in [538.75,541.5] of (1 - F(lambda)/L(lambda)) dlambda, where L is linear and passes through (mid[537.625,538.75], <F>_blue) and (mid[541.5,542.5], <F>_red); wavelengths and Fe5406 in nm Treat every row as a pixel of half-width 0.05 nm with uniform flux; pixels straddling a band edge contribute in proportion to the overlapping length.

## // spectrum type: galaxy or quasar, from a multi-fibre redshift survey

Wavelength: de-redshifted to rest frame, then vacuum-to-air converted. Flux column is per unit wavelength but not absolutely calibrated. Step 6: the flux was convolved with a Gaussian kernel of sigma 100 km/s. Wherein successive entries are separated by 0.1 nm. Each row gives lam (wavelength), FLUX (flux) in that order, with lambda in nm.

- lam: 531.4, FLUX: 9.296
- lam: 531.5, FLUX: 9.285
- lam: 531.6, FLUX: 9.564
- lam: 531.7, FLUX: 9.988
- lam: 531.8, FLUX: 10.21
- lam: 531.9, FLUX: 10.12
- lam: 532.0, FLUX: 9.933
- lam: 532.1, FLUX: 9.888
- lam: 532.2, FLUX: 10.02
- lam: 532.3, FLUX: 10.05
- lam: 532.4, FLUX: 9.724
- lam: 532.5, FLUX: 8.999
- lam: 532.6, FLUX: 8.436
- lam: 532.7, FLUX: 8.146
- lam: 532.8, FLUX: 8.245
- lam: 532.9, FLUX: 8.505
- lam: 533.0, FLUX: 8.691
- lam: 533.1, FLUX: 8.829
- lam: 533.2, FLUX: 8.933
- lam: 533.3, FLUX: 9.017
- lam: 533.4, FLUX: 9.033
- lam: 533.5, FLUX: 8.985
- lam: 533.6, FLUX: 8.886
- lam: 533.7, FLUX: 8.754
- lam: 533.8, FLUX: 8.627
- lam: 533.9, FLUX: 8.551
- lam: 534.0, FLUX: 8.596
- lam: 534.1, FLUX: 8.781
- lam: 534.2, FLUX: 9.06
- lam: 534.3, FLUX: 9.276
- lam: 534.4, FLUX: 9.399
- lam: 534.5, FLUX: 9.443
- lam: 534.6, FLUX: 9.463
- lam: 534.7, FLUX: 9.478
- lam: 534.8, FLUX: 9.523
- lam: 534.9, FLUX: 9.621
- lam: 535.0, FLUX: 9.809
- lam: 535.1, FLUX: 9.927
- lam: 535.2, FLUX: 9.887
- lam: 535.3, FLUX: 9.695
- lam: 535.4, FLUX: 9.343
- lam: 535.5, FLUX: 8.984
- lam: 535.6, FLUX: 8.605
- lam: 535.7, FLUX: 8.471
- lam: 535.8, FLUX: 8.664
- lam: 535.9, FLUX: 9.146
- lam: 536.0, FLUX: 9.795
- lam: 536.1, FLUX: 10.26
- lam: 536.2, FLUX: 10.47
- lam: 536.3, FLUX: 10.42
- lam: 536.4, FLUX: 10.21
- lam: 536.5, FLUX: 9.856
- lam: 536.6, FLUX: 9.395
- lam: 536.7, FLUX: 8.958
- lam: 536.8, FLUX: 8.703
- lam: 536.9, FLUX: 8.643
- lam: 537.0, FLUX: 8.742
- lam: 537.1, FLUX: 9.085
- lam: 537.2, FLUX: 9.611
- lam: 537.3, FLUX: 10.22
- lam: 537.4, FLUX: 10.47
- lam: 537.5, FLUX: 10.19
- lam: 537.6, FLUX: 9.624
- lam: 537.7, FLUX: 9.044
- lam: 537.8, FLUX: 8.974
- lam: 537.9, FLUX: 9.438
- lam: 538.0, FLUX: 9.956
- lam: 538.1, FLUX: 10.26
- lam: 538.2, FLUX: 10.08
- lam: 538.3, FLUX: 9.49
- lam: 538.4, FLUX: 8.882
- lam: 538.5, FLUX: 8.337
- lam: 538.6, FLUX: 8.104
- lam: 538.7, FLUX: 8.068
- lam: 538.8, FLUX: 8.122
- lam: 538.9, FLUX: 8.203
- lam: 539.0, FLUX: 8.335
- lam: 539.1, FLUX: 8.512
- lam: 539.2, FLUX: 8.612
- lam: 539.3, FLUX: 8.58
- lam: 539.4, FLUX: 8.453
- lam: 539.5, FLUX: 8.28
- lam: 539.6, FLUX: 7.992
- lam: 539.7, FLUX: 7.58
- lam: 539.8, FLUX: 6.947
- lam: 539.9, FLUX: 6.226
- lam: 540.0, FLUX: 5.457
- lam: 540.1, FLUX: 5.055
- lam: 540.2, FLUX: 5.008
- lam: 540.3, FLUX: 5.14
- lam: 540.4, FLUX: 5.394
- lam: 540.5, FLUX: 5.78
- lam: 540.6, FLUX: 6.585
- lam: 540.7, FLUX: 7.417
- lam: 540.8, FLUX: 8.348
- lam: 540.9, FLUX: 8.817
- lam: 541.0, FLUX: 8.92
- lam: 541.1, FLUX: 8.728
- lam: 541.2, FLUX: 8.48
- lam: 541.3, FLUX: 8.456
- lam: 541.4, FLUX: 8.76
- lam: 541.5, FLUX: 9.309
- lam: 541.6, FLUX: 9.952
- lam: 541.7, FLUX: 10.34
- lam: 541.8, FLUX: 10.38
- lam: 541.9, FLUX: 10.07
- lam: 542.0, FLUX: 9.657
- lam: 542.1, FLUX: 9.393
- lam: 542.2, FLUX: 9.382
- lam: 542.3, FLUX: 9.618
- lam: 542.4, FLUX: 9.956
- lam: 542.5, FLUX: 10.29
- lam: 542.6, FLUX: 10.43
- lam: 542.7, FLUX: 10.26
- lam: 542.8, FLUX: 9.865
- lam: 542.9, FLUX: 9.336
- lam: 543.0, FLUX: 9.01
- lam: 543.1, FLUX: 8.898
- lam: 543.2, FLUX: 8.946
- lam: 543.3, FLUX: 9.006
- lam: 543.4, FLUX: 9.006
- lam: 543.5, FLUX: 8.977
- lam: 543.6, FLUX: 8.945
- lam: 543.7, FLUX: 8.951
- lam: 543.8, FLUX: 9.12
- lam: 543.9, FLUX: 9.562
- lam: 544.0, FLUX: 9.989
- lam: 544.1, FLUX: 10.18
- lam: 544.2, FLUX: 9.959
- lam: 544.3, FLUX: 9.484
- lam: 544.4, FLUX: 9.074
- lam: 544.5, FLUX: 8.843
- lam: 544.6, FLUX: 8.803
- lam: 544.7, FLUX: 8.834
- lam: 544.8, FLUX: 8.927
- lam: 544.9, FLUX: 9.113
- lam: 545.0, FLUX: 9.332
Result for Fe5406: 0.575 nm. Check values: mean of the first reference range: 9.16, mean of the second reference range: 9.85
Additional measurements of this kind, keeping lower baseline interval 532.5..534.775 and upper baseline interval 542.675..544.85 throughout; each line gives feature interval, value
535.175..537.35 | -0.10 nm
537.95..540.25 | 0.27 nm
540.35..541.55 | 0.16 nm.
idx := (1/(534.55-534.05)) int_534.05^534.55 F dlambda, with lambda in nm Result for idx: 9.19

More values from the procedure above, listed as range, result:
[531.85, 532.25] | 9.99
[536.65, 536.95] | 8.77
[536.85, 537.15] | 8.82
